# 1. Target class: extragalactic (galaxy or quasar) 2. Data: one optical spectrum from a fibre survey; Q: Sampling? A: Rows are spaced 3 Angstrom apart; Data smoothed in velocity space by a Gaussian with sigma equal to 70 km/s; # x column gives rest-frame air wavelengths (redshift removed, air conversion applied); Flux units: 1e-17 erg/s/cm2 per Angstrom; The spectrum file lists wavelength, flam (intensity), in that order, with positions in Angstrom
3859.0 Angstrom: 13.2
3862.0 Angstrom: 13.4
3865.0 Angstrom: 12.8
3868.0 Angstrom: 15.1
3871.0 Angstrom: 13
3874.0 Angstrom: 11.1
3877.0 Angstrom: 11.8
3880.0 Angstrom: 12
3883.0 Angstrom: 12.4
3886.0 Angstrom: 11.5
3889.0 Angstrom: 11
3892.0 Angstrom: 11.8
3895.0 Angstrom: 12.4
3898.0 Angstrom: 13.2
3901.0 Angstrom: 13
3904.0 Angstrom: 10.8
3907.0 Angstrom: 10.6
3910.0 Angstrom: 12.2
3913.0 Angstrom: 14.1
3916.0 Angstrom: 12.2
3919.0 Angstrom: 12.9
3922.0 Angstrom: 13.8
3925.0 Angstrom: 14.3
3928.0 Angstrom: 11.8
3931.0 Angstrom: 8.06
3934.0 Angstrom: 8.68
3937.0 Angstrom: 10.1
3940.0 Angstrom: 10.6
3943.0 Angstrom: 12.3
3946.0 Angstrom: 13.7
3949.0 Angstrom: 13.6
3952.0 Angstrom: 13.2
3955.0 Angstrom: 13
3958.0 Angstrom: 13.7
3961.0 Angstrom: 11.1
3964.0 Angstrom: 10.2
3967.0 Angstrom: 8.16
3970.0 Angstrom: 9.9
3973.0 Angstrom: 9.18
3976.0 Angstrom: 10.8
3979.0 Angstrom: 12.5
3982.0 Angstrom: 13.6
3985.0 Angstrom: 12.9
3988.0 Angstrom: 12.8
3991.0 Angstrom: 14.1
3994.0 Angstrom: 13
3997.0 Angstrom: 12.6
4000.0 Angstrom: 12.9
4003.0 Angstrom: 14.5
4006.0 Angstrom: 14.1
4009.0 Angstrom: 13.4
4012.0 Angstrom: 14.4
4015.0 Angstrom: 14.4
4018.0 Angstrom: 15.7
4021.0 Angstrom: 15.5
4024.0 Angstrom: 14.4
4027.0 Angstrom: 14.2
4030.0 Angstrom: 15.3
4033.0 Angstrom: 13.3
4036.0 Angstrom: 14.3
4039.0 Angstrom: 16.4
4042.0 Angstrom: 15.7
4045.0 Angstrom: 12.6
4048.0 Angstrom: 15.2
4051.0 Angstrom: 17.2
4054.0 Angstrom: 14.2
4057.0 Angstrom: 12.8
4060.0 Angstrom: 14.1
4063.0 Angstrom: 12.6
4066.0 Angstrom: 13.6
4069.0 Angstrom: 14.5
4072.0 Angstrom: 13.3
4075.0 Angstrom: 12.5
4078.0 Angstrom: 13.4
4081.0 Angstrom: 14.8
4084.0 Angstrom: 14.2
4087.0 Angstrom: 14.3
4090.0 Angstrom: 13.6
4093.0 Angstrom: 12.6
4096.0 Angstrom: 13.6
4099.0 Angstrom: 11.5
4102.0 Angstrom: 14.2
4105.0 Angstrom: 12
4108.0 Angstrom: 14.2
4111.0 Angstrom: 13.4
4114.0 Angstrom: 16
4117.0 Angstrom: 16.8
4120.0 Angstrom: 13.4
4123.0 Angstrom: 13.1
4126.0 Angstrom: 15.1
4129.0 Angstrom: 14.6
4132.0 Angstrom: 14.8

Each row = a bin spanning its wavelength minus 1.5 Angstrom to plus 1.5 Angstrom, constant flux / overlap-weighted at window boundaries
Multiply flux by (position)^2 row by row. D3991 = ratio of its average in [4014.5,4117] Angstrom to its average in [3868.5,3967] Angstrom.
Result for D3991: 1.3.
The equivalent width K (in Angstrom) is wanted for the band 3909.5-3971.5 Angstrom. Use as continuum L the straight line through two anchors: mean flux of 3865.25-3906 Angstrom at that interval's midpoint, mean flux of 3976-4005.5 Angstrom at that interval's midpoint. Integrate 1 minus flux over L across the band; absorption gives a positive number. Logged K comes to 4.41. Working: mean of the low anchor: 12.2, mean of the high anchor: 13.1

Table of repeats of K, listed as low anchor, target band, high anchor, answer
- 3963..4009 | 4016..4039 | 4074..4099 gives -3.7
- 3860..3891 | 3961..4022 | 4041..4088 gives 3.5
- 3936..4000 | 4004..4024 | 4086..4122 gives -3.1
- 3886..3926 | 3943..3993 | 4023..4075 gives 4.5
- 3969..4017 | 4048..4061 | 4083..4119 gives -1.2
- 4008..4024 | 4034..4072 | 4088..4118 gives -0.2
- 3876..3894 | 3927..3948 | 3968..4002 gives 2.1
